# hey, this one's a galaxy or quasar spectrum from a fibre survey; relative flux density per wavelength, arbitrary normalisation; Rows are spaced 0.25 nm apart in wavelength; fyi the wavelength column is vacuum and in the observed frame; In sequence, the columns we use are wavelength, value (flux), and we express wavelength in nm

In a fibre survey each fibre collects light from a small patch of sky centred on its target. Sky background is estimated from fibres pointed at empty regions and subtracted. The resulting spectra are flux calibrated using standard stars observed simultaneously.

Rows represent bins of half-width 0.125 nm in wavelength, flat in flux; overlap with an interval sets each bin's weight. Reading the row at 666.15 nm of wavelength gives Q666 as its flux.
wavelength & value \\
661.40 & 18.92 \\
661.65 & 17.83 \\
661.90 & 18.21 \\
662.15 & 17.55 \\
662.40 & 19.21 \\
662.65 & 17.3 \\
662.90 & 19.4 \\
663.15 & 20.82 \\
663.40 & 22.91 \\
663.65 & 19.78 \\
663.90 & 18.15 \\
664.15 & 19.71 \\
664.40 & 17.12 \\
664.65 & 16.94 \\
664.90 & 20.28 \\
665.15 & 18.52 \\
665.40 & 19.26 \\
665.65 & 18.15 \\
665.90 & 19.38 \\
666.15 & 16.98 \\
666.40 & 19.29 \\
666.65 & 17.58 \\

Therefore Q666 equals 16.98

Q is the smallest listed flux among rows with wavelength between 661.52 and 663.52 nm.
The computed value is 17.3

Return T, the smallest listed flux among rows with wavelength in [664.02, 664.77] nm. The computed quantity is 16.94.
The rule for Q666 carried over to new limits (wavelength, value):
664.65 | 16.94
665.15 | 18.52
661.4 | 18.92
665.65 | 18.15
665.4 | 19.26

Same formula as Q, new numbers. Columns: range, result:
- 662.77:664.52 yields 17.12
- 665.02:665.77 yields 18.15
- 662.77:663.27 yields 19.4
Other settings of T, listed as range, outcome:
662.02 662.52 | 17.55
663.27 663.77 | 19.78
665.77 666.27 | 16.98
